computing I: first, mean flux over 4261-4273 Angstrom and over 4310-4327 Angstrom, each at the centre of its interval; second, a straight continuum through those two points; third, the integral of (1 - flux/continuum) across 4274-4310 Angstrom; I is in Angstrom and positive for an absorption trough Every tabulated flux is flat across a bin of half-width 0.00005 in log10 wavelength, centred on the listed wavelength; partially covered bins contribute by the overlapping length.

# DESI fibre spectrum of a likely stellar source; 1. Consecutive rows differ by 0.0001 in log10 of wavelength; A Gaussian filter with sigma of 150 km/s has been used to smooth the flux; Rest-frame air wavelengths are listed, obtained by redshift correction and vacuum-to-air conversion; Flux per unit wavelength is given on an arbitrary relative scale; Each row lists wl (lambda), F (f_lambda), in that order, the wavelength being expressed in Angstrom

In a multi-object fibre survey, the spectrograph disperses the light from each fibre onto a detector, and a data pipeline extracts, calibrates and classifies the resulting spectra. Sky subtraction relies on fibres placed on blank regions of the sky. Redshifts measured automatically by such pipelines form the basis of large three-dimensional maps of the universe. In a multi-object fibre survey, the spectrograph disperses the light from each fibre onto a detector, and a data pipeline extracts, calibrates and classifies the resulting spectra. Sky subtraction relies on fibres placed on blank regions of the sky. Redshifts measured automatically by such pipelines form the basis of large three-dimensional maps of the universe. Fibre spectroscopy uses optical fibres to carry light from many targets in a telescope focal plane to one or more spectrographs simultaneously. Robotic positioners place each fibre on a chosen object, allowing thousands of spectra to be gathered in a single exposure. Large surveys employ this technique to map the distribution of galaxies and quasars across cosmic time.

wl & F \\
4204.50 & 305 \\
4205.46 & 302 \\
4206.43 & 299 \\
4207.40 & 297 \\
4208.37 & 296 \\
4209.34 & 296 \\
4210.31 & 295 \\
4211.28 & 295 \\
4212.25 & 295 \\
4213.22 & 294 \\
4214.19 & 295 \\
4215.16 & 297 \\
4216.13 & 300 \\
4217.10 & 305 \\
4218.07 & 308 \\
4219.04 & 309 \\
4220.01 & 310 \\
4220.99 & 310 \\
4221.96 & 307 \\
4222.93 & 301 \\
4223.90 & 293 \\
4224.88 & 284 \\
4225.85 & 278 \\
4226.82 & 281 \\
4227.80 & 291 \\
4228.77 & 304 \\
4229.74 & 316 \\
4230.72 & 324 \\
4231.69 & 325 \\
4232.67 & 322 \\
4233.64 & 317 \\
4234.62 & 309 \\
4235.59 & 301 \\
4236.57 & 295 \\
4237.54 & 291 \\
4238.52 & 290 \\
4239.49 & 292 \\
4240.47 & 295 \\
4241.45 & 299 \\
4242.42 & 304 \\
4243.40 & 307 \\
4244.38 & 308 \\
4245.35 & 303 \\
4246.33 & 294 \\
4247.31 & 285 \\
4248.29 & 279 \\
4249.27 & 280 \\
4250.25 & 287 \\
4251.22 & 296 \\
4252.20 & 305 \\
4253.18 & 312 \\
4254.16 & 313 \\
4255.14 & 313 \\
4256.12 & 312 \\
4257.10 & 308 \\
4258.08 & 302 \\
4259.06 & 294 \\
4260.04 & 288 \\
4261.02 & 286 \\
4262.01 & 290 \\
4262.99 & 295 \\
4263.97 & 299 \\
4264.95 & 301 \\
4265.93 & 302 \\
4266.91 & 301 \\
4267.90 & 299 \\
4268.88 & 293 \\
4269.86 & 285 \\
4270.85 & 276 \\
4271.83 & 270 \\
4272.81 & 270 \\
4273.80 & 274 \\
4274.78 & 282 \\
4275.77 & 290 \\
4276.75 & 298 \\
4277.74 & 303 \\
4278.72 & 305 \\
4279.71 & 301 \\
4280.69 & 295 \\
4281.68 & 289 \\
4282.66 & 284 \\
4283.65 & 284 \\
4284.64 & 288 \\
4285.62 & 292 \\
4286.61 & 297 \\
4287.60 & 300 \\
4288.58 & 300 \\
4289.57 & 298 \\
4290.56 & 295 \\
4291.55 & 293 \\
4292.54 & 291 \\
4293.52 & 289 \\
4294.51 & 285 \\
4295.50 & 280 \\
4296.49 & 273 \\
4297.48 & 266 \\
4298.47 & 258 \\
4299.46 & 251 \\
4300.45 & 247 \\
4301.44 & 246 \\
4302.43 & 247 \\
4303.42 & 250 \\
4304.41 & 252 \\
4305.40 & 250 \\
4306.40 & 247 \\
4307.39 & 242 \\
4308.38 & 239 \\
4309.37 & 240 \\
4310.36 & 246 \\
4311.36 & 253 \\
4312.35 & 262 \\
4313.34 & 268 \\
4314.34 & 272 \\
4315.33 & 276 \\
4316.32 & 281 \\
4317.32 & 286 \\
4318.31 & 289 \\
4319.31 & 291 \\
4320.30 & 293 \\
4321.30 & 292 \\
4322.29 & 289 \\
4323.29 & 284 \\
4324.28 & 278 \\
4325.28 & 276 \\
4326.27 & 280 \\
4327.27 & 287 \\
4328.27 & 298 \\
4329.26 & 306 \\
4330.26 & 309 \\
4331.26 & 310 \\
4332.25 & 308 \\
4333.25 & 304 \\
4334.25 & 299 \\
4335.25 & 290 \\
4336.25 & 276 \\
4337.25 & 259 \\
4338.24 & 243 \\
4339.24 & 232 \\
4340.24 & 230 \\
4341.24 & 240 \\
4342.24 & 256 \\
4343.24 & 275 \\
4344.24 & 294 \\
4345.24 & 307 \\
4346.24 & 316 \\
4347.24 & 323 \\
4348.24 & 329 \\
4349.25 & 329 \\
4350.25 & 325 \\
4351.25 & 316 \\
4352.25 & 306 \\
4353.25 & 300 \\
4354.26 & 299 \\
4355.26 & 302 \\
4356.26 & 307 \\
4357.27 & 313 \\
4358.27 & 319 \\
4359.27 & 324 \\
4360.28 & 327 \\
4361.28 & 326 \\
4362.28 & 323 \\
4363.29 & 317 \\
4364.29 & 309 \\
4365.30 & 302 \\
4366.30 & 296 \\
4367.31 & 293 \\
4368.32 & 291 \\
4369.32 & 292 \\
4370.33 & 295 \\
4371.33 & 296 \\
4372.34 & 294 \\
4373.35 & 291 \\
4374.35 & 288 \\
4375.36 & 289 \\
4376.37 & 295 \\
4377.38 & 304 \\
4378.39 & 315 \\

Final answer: 1.0 Angstrom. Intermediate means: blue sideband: 290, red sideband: 278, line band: 276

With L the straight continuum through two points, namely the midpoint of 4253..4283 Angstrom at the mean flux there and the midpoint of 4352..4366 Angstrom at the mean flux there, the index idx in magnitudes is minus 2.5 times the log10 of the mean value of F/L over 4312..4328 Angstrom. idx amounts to 0.085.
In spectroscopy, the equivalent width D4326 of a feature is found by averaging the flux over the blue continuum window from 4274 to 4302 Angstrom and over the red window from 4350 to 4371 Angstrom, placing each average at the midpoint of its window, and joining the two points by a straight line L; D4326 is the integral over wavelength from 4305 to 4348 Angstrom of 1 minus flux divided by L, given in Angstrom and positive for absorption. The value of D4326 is 2.95 Angstrom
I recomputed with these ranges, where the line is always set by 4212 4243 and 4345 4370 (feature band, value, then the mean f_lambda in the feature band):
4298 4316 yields 3.2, 253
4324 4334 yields 0.4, 296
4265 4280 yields 0.7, 290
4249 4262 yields 0.2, 300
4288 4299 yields 0.8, 284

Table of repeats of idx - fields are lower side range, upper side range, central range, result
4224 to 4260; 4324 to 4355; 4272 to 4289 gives 0.020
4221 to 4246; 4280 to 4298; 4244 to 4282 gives 0.002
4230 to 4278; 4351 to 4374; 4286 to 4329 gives 0.107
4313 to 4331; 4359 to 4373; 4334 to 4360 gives 0.017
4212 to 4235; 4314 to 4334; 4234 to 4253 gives 0.016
